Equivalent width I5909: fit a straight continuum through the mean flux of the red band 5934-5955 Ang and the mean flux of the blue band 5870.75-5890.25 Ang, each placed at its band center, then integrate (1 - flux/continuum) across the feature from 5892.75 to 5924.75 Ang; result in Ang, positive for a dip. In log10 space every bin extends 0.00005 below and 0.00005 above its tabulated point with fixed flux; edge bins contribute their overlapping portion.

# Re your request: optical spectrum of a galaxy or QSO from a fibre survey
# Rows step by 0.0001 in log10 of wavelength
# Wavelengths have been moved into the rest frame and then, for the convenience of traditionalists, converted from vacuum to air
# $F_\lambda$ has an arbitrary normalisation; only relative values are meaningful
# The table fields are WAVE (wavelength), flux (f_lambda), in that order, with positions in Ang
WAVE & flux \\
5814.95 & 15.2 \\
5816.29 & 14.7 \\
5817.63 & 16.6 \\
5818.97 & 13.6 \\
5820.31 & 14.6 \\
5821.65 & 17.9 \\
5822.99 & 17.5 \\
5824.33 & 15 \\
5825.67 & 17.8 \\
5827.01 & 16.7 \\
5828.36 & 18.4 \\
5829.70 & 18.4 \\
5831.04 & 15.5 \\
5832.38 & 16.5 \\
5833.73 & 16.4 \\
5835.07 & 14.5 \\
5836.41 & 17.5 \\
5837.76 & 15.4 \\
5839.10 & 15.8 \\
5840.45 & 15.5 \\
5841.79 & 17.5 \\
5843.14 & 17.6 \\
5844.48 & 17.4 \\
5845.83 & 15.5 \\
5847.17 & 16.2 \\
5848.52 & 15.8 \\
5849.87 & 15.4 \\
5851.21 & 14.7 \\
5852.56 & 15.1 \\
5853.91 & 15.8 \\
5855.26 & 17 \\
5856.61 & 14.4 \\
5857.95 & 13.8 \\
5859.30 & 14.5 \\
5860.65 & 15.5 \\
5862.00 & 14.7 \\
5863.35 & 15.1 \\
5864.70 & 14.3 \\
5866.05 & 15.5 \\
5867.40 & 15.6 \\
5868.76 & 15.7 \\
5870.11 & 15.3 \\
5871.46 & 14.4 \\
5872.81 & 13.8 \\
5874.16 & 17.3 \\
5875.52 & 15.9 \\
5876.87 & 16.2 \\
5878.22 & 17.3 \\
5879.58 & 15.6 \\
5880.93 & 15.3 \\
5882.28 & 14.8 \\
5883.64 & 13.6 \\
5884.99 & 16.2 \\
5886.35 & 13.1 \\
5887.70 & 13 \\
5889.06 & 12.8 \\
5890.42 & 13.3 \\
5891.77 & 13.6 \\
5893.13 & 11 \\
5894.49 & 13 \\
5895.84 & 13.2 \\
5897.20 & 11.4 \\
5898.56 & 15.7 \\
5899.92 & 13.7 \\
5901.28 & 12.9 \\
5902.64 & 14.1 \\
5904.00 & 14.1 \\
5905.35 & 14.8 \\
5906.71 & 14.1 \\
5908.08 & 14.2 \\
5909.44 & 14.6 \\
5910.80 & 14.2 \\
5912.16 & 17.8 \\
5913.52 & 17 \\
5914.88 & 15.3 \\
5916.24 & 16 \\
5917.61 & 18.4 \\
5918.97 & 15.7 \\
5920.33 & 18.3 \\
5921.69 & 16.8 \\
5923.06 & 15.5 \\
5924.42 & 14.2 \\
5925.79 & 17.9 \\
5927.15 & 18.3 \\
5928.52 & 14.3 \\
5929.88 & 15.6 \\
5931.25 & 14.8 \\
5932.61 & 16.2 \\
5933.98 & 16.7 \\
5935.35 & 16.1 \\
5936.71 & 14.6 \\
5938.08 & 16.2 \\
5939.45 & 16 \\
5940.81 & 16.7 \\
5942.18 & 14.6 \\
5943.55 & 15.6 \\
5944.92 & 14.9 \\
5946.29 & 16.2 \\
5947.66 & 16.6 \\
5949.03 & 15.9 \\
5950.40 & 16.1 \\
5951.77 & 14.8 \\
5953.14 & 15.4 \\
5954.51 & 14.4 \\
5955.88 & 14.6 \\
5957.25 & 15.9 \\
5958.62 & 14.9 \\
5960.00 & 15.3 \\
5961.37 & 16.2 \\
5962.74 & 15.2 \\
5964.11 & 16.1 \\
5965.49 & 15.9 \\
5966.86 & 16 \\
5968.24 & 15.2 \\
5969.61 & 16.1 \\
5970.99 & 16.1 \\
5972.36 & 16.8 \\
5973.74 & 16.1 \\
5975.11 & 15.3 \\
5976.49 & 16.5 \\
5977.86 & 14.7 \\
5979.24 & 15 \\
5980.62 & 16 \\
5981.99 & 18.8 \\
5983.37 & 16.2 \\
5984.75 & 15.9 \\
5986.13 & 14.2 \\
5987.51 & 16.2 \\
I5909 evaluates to 0.77 Ang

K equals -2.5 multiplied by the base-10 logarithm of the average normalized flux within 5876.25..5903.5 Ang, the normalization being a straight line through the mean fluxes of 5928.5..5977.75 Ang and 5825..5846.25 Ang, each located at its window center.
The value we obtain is 0.16 mag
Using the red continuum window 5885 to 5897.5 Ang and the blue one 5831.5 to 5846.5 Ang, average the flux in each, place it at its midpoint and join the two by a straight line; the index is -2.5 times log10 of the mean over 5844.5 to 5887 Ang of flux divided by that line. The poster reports -0.05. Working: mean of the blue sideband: 16.3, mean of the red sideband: 12.9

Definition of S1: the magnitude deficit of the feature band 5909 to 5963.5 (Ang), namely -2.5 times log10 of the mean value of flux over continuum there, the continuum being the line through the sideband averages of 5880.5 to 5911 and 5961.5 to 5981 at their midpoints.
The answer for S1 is -0.073 mag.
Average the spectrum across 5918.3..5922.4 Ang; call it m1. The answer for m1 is 16.9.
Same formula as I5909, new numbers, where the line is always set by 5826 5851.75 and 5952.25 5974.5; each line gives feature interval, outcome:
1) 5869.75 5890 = 1.49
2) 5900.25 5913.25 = 1.12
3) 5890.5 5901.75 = 2.08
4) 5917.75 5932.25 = -0.33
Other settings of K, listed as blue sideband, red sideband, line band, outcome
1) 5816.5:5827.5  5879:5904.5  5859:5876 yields -0.048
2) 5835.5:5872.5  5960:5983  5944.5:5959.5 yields 0.034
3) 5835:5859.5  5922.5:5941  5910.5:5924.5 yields -0.036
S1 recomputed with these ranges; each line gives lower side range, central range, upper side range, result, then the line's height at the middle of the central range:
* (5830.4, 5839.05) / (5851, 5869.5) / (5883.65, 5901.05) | -0.02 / 14.8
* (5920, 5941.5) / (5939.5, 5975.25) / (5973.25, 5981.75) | 0.02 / 15.9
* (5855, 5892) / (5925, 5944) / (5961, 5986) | -0.03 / 15.6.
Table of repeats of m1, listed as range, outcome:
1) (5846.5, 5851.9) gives 15.5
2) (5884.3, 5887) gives 14.7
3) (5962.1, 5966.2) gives 15.7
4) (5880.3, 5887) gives 14.6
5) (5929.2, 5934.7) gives 15.8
